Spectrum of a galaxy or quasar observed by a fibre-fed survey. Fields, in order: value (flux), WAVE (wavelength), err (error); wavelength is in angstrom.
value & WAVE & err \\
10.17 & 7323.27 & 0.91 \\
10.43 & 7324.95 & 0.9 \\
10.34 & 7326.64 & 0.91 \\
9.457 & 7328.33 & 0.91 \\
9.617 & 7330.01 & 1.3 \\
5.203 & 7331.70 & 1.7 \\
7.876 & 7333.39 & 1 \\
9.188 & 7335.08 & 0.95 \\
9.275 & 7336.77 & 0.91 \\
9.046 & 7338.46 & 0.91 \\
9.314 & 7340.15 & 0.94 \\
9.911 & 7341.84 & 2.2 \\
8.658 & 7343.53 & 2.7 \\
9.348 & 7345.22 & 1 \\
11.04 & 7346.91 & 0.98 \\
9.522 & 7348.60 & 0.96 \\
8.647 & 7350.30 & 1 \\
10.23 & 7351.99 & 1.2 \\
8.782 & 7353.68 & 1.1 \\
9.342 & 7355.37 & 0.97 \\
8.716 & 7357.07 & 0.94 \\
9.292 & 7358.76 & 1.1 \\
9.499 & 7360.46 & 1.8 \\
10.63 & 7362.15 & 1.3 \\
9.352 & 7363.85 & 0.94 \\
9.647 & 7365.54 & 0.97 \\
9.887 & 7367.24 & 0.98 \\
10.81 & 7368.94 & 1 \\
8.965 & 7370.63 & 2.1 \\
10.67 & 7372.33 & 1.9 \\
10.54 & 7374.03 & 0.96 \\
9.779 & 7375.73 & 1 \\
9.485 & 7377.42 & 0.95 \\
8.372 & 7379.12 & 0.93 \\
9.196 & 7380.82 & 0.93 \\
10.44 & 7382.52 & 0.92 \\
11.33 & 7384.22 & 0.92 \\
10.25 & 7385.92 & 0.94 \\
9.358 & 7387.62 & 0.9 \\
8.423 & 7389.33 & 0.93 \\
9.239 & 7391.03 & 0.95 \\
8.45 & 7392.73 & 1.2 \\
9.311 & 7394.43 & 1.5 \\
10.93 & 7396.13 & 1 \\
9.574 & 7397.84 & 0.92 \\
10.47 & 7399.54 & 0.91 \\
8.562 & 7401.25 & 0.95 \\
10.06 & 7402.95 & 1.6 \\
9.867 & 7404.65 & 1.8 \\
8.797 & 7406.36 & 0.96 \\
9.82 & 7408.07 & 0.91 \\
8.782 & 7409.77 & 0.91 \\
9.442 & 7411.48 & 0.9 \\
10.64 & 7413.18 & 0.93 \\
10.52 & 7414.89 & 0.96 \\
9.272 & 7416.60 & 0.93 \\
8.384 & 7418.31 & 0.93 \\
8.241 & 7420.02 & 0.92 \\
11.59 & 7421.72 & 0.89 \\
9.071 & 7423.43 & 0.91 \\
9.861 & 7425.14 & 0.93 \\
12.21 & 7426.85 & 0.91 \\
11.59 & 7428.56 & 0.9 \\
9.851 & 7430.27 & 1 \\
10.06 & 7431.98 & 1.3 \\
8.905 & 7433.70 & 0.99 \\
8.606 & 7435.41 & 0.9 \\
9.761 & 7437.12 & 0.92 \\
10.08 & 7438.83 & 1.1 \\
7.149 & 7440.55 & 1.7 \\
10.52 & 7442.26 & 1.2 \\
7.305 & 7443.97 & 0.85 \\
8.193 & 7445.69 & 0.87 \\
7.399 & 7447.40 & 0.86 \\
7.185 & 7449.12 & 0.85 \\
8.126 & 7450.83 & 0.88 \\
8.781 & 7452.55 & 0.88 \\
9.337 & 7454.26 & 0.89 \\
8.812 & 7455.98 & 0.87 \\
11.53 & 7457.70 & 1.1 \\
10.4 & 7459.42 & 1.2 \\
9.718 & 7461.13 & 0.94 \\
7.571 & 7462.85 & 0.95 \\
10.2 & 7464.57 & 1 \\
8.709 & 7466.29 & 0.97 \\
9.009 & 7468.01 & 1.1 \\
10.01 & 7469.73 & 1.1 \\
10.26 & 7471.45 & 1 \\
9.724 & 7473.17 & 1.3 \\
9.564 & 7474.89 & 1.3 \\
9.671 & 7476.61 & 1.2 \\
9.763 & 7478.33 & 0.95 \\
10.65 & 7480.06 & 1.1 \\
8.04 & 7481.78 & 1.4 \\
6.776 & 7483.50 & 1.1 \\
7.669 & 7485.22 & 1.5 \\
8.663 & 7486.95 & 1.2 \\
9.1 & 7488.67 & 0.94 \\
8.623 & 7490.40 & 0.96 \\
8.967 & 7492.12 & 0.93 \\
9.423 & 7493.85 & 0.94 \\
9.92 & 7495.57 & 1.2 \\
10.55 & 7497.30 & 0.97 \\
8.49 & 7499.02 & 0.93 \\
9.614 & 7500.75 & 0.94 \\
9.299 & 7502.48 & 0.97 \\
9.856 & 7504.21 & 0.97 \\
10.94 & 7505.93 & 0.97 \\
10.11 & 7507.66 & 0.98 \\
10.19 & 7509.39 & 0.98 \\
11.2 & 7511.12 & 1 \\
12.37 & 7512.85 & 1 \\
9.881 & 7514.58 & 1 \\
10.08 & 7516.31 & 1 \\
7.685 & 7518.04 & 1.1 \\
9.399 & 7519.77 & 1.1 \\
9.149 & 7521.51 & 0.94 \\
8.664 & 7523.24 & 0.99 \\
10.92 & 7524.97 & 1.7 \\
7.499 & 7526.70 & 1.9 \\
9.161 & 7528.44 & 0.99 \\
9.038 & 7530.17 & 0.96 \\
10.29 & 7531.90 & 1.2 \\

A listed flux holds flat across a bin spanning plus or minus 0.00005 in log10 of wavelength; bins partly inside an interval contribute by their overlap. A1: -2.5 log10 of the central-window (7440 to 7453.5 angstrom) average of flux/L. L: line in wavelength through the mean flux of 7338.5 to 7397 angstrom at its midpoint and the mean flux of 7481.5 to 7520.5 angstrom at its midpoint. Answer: 0.17 mag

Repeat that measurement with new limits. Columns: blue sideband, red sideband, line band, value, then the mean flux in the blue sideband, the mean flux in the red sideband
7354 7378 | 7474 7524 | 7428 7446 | 0.04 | 9.74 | 9.46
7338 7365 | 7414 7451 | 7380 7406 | -0.03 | 9.47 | 9.29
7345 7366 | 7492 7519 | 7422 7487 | 0.06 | 9.55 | 9.94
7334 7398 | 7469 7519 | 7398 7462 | 0.02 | 9.58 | 9.55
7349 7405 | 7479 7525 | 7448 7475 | 0.03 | 9.64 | 9.47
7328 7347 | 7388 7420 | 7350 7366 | -0.04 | 8.9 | 9.44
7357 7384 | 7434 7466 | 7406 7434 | -0.07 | 9.77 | 8.92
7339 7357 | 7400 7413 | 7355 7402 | -0.03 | 9.44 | 9.44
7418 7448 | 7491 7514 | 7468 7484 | 0.04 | 9.41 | 10.1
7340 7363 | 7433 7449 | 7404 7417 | -0.09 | 9.5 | 8.59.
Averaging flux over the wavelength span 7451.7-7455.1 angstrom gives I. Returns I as 9.07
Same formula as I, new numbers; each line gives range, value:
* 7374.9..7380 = 9.22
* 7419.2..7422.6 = 9.95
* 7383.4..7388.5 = 10.3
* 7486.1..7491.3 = 8.8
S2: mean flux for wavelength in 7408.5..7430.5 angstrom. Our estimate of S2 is 9.96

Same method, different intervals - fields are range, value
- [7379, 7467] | 9.44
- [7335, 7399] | 9.6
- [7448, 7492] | 9.1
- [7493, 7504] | 9.57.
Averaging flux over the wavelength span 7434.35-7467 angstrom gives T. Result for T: 8.92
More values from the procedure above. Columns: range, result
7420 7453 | 9.25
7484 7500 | 9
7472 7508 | 9.3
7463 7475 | 9.52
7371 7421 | 9.59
